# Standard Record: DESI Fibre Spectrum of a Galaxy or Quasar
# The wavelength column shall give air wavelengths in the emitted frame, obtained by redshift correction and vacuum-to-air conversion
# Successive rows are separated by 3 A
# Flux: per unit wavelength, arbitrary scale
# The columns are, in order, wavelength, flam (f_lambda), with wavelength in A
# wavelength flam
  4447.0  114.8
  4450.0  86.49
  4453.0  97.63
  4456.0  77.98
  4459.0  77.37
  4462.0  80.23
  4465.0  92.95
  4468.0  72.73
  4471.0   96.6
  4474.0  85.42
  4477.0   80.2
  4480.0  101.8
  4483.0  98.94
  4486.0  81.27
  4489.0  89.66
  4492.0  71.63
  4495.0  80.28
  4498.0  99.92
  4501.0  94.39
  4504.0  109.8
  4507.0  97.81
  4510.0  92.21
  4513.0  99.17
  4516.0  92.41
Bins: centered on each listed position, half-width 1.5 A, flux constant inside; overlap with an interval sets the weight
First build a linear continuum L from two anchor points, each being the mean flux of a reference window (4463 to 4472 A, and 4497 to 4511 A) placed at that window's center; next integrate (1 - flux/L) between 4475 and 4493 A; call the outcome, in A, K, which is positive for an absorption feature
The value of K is 0.9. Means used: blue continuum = 86.5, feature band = 87.6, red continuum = 99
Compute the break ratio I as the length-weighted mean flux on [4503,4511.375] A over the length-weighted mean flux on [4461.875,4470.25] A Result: 1.19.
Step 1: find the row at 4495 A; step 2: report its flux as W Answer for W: 80.28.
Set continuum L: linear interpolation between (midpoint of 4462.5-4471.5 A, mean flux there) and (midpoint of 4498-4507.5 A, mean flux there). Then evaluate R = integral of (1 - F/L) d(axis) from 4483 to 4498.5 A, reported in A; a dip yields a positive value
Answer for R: 1.7 A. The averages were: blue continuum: 85.6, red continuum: 101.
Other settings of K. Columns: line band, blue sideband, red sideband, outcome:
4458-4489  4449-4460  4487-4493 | -1.47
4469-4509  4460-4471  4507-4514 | -0.47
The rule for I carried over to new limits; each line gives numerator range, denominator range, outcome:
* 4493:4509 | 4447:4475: 1.10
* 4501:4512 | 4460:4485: 1.12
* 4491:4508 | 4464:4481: 1.06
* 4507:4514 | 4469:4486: 1.05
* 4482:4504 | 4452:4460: 1.06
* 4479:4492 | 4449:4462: 1.07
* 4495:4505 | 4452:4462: 1.18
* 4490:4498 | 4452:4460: 0.97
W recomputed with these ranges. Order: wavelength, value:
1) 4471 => 96.6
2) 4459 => 77.37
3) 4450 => 86.49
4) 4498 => 99.92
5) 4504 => 109.8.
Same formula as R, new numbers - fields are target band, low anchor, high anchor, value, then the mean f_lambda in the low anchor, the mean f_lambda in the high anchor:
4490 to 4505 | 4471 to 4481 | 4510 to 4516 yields 0.4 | 89.6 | 95.7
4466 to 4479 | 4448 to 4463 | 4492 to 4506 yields 0.5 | 85.1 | 93.5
